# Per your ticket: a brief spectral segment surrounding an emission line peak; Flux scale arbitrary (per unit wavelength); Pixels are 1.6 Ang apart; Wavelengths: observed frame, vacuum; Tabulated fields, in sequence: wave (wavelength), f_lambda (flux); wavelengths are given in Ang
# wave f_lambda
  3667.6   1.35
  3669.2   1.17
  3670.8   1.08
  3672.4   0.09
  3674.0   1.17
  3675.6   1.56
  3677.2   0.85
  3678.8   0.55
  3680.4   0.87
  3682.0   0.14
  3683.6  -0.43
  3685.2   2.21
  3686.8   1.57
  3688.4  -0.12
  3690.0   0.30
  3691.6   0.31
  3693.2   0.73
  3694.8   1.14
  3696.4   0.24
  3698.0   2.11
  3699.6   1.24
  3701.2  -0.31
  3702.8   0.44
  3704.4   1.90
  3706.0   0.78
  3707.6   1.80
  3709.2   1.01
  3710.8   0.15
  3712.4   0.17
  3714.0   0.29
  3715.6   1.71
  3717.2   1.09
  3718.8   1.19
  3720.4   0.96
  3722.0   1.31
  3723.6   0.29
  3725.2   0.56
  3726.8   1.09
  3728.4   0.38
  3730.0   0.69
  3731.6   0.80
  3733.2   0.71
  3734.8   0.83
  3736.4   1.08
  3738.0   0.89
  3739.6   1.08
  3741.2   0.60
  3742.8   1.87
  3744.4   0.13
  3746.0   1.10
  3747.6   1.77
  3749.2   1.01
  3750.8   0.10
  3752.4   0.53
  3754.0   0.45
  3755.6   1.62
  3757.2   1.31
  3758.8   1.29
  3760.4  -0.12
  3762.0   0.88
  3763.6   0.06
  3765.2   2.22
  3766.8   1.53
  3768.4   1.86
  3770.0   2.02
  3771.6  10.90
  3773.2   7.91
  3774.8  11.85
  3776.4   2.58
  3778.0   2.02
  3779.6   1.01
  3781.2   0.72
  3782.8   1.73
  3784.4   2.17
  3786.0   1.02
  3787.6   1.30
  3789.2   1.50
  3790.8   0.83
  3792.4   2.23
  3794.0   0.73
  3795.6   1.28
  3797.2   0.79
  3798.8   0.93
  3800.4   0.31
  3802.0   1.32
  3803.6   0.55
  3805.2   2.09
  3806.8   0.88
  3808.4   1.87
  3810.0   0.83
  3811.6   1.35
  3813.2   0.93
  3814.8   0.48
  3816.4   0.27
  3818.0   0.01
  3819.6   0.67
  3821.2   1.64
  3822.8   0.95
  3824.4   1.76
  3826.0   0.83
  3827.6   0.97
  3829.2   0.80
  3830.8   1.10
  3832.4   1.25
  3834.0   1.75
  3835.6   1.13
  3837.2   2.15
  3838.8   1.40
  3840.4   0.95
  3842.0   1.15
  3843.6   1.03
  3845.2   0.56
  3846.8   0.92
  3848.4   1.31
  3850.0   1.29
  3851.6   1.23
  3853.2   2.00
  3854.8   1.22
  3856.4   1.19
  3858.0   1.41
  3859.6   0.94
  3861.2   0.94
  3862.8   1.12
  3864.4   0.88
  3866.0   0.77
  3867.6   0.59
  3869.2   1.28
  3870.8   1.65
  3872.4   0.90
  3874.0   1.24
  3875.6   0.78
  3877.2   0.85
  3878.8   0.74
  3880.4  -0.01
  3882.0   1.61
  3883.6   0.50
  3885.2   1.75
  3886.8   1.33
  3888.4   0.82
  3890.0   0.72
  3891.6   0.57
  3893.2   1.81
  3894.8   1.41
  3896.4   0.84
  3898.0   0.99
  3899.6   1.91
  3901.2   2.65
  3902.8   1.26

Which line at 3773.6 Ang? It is [O II] 3727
